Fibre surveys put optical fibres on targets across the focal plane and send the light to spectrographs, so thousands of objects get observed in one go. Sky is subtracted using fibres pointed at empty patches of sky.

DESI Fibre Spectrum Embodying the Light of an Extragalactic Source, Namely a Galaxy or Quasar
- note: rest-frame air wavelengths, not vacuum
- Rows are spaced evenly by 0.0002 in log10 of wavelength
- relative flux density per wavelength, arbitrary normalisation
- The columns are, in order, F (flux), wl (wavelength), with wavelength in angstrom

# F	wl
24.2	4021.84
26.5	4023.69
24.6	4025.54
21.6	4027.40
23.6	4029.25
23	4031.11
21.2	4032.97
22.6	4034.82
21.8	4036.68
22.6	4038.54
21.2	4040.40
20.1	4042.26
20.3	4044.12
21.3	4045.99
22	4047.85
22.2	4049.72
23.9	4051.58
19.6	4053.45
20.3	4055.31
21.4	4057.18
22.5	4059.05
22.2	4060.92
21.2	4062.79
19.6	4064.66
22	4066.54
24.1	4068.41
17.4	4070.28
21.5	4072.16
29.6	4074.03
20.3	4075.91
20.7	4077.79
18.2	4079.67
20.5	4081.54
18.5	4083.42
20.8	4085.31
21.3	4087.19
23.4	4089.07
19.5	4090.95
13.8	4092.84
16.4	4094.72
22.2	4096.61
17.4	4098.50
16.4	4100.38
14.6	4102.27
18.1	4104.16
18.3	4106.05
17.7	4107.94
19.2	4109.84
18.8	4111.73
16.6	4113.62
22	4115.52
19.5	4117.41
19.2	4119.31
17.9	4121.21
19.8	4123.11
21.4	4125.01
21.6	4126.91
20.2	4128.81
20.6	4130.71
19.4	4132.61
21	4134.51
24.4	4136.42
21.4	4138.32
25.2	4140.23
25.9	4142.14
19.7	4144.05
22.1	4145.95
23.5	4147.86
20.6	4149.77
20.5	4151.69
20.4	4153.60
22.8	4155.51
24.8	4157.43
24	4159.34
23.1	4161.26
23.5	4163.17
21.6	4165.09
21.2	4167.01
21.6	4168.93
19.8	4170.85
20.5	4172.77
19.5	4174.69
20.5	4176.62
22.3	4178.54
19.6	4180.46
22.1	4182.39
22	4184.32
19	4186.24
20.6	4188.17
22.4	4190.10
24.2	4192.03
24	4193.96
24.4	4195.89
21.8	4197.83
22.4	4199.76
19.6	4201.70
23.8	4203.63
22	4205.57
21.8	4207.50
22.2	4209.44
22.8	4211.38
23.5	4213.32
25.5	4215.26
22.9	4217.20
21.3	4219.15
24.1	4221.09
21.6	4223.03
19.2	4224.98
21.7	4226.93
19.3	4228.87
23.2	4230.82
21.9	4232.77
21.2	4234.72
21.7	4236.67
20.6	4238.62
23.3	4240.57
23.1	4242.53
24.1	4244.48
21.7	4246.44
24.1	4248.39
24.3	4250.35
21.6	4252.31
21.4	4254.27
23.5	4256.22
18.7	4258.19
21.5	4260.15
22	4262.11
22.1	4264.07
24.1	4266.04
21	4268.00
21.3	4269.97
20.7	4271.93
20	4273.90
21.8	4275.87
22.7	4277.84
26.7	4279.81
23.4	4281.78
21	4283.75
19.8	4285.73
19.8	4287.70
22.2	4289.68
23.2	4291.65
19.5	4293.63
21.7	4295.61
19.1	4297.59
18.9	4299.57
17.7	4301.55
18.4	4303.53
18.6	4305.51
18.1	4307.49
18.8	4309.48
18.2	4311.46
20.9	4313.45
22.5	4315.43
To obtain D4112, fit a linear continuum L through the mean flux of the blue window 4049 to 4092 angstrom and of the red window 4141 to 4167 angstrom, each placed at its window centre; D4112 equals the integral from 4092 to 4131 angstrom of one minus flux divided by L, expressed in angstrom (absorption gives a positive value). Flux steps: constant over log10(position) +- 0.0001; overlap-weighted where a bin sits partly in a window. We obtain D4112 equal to 5.8 angstrom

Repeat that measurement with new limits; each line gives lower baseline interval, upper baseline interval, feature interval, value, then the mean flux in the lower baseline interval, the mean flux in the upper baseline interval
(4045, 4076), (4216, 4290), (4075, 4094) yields 1.9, 21.9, 22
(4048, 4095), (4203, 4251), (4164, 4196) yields 0.8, 20.9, 22.4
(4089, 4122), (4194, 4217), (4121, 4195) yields -4.0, 18.3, 22.8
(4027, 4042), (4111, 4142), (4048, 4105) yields 3.1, 22.1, 20.7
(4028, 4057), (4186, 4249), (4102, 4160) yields 3.3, 21.7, 22.3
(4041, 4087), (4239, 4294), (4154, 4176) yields -0.3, 21.3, 22.1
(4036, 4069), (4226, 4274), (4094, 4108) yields 2.6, 21.5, 22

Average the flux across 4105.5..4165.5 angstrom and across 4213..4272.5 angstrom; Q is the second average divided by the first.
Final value 1.0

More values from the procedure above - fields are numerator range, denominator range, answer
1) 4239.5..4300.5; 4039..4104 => 1.07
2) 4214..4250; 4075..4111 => 1.19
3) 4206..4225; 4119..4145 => 1.06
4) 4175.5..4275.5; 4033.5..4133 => 1.09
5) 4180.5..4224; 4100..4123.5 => 1.22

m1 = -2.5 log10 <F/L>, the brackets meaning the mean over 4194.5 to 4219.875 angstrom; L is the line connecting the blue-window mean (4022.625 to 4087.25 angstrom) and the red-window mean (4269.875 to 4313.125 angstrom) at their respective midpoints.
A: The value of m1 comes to -0.08 mag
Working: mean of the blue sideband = 21.7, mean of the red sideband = 20.5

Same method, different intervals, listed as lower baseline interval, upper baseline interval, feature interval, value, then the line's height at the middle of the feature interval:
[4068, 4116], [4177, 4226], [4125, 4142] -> -0.073 mag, 20.5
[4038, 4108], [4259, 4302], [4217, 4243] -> -0.029 mag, 21.2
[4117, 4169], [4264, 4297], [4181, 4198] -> -0.025 mag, 21.7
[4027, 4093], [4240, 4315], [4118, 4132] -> 0.067 mag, 21.3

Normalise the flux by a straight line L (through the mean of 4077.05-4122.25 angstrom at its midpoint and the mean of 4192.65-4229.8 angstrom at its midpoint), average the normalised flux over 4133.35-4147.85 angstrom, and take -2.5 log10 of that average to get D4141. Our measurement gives -0.14 mag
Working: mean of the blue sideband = 18.8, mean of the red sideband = 22.3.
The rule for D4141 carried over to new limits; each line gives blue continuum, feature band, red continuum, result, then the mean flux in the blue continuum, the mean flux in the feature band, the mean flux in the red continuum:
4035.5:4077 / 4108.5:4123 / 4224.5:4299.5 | 0.143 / 21.7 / 19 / 21.8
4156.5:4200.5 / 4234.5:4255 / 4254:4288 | -0.033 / 22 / 22.5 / 21.8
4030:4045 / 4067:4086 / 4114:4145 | 0.012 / 21.6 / 21.2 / 21.1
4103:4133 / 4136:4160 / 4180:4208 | -0.114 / 19.4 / 22.7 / 22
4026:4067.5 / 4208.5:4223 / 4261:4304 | -0.083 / 21.7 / 23.1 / 21.3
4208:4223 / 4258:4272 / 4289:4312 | -0.033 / 23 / 21.6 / 19.5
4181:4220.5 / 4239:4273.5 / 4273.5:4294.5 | -0.007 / 22.4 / 22.2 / 21.9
